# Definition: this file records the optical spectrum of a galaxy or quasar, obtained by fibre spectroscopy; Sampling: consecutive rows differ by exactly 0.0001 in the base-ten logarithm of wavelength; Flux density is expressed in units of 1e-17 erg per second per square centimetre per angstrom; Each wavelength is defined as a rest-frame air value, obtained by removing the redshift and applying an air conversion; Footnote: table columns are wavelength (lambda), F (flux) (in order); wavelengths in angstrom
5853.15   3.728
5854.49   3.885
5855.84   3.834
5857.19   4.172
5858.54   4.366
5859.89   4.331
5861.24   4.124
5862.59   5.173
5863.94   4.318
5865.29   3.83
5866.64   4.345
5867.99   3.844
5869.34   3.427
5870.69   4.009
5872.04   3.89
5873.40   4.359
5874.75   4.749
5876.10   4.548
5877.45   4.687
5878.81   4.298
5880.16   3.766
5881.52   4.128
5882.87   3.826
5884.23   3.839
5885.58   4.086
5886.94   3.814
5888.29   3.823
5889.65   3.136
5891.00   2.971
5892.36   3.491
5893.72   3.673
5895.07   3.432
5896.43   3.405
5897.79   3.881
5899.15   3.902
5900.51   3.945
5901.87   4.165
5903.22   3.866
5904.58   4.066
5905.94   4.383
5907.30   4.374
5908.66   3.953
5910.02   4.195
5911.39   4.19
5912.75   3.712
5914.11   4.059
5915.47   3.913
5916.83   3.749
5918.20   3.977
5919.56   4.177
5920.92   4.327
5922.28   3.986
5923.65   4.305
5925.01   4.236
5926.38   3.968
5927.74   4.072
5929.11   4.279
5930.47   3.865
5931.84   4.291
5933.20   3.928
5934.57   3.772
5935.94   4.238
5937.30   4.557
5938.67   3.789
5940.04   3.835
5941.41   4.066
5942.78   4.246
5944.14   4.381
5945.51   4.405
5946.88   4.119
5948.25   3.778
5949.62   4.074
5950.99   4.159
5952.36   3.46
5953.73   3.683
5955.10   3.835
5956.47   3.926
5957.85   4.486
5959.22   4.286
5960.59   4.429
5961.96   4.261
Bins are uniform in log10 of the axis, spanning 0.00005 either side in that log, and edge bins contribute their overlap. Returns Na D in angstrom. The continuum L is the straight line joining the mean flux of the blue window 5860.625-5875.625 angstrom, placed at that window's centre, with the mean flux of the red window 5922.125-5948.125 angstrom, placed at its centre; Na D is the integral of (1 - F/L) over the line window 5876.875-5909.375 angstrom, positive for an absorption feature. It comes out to 2.3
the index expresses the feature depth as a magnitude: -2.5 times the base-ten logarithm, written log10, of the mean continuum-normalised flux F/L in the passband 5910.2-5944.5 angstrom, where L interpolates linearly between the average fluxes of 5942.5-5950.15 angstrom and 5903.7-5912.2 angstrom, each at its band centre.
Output 0.03 mag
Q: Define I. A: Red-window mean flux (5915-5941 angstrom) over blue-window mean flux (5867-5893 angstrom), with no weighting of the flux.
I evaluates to 1.03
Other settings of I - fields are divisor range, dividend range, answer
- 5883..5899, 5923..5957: 1.12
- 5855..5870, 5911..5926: 0.98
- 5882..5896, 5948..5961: 1.11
